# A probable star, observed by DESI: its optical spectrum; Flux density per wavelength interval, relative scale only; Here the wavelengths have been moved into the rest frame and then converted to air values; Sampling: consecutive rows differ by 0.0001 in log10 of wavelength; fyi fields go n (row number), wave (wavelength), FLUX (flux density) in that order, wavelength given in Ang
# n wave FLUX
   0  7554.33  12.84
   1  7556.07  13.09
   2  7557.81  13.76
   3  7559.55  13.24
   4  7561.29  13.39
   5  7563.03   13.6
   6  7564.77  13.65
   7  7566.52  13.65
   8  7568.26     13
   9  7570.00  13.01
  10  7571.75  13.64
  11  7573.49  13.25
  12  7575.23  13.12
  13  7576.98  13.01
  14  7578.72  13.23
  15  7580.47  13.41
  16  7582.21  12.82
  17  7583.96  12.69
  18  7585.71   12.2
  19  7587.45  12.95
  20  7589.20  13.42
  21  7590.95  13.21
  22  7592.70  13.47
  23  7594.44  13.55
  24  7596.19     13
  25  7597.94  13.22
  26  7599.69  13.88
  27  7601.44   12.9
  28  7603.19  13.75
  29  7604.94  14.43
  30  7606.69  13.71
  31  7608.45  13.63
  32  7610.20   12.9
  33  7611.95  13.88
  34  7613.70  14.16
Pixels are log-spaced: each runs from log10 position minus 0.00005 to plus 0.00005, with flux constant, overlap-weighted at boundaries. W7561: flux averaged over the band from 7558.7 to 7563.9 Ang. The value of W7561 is 13.4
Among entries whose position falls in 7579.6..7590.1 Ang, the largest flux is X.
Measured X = 13.42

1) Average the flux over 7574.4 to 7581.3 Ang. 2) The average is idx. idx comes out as 13.2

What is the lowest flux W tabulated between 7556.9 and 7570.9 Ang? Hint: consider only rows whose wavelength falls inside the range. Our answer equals 13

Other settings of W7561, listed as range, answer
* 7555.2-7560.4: 13.4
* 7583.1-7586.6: 12.5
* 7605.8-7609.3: 13.6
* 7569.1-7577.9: 13.2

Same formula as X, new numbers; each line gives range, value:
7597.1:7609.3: 14.43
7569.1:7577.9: 13.64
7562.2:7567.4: 13.65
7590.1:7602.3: 13.88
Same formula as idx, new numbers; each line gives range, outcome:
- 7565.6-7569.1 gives 13.3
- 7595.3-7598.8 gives 13.1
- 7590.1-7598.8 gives 13.3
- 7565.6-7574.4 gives 13.3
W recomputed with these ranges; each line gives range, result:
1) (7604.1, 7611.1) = 12.9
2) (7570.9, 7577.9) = 13.01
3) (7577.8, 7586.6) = 12.2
